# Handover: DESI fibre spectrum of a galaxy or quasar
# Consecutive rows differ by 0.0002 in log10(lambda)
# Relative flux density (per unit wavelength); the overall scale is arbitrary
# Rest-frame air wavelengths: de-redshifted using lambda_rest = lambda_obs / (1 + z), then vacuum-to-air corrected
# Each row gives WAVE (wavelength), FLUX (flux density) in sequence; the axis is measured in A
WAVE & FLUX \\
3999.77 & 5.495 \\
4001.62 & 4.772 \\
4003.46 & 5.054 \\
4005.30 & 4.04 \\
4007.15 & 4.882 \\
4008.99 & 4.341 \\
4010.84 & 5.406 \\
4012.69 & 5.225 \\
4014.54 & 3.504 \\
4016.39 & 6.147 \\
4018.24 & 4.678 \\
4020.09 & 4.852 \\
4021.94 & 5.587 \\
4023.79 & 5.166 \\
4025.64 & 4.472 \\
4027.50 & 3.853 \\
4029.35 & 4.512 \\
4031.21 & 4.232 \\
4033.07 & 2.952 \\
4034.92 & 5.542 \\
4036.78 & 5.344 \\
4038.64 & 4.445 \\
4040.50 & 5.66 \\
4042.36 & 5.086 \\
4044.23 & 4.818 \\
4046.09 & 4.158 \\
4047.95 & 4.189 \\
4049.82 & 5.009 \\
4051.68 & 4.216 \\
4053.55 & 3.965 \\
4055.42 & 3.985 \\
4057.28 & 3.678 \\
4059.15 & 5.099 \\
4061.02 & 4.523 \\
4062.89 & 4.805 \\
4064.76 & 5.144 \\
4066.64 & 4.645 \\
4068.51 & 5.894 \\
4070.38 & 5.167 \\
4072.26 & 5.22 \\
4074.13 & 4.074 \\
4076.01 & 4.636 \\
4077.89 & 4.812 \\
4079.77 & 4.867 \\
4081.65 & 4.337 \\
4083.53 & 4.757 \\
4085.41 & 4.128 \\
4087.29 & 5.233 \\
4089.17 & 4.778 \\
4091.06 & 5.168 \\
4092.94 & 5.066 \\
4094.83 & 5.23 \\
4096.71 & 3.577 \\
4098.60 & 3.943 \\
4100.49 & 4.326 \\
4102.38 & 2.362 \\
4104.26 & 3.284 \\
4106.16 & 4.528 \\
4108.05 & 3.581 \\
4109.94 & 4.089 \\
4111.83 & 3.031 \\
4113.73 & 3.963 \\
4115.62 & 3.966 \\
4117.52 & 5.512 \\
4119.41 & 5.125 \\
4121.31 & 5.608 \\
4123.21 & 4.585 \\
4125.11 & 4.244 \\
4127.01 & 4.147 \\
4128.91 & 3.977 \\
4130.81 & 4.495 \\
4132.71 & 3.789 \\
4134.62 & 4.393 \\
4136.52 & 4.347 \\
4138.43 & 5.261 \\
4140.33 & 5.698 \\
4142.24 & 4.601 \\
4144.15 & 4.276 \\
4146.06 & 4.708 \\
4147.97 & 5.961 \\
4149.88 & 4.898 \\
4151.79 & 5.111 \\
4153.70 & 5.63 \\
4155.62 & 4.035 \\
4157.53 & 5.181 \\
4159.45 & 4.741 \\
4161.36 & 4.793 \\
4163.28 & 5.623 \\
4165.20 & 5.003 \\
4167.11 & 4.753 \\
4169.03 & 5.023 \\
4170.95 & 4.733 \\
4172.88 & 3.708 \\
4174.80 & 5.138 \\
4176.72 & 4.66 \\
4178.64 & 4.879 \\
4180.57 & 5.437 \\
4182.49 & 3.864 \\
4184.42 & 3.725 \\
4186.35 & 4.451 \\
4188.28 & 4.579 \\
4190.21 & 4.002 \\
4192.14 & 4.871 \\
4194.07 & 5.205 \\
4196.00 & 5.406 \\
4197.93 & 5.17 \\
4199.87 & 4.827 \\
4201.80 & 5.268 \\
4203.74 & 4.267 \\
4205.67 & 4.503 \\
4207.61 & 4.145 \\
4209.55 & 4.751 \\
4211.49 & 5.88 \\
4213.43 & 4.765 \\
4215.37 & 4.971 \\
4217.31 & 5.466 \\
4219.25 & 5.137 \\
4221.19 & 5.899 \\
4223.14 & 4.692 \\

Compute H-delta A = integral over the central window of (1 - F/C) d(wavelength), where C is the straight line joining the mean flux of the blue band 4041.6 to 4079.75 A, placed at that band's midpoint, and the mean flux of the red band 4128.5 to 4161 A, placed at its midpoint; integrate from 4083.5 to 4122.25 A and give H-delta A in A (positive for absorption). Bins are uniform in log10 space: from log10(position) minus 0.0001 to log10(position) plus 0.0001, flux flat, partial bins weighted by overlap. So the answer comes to 3.2 A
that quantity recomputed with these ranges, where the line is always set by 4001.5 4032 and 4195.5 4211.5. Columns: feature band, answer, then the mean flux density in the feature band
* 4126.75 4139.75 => 1.12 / 4.4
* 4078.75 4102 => 1.08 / 4.56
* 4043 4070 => 0.97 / 4.6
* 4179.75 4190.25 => 1.03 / 4.36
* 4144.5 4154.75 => -0.81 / 5.19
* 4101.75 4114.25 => 3.21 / 3.56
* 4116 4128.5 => 0.03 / 4.79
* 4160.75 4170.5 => -0.43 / 5.03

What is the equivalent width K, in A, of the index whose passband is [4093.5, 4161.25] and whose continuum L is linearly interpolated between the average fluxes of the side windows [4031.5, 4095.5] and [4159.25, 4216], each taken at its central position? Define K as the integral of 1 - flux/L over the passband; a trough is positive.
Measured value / 3.90 A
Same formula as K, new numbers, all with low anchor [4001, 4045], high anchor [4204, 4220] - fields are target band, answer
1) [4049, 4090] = 1.1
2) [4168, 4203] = 1.3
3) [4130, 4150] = 0.4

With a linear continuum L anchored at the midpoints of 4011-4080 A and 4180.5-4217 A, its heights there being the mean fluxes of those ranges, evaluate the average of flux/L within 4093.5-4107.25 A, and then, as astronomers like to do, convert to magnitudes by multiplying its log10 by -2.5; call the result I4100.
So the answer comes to 0.20 mag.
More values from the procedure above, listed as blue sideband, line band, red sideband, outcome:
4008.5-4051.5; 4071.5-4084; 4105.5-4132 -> -0.032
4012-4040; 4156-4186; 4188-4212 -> 0.017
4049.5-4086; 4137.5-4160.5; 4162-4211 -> -0.068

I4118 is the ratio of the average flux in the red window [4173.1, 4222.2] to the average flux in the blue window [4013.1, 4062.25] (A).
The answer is 1.05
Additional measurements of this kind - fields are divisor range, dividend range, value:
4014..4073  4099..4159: 0.95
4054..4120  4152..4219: 1.08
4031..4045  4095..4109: 0.78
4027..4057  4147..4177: 1.10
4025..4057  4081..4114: 0.94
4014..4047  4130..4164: 1.03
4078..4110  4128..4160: 1.10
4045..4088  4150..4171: 1.07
